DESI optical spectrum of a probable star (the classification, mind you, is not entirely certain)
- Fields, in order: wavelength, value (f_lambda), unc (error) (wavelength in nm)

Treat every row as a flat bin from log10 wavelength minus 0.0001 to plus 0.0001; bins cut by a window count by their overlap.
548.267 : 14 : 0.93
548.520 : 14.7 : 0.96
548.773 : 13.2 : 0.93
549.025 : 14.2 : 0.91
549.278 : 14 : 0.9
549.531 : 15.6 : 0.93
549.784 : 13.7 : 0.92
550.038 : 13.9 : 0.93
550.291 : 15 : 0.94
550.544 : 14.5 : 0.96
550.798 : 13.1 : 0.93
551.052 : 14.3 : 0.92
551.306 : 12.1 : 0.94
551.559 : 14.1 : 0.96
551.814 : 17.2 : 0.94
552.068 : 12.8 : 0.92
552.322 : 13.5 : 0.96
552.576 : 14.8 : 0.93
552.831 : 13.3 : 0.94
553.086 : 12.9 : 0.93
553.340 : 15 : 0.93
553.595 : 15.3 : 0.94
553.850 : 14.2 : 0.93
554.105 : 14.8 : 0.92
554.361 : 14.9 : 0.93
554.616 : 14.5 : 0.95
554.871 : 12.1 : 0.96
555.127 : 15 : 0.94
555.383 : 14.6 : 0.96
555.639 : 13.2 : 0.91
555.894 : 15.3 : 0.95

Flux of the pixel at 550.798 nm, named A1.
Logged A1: 13.1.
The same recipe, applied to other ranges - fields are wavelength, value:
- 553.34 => 15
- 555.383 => 14.6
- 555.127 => 15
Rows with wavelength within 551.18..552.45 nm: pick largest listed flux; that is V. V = 17.2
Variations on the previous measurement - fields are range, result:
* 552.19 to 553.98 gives 15.3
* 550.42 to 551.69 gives 14.5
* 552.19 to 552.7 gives 14.8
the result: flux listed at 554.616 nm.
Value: 14.5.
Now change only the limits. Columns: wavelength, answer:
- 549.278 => 14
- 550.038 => 13.9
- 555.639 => 13.2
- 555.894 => 15.3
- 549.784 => 13.7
